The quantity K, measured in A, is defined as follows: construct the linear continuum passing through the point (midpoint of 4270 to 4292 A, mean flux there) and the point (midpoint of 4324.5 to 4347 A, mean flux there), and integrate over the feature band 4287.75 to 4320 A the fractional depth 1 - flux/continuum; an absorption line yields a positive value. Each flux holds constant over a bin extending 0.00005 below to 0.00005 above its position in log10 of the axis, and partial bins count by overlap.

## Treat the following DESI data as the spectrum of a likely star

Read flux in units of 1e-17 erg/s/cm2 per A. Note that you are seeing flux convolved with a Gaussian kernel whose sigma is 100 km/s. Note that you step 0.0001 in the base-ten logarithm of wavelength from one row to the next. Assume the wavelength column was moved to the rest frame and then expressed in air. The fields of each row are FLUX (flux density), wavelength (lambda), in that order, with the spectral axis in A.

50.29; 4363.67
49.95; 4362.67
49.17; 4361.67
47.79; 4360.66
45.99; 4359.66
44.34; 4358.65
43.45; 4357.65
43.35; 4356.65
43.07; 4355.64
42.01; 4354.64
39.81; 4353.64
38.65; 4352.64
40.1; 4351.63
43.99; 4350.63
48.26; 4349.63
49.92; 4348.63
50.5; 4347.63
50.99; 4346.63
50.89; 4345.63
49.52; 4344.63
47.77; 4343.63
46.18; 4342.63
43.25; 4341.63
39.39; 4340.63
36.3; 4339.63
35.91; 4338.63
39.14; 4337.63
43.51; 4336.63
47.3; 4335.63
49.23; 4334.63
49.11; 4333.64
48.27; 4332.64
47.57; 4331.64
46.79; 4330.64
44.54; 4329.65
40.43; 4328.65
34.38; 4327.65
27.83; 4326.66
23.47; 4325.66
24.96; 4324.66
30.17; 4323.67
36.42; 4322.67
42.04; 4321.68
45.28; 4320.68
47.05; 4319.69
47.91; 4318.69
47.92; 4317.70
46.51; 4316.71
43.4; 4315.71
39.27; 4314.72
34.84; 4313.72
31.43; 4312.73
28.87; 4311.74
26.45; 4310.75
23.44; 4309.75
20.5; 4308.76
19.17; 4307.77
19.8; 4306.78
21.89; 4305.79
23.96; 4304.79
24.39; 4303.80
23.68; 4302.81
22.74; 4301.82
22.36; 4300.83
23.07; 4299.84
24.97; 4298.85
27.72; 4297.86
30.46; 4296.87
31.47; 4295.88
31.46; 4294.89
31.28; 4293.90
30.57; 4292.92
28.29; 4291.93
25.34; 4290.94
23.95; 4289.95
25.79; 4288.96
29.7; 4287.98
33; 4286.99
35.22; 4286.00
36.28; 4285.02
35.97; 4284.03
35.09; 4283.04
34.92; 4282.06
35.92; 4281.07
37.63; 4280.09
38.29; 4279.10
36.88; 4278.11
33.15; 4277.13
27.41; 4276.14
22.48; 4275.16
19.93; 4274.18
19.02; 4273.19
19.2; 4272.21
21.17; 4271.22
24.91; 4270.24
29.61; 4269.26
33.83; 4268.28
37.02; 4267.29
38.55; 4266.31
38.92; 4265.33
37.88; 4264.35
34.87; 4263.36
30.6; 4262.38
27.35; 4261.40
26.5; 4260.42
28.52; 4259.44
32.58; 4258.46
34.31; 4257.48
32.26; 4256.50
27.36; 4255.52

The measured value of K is 5.0 A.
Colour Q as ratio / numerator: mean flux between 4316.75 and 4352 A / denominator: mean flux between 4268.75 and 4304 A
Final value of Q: 1.49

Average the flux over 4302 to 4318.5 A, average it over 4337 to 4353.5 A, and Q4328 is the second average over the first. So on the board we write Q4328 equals 1.5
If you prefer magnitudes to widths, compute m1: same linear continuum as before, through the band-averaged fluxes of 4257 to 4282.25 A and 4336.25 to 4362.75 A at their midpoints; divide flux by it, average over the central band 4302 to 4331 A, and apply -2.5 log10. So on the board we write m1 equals 0.18 mag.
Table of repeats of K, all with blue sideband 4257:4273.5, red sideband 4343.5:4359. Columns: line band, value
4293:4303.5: 2.64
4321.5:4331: 1.47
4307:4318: 1.84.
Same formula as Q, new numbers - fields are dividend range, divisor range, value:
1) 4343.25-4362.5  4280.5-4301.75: 1.53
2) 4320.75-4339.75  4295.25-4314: 1.56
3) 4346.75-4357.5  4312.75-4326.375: 1.14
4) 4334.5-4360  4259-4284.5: 1.43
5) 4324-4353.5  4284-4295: 1.40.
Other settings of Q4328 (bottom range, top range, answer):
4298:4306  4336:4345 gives 1.79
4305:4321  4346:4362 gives 1.34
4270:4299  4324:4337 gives 1.36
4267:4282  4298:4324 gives 1.08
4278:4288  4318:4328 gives 1.02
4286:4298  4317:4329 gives 1.27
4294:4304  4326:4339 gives 1.60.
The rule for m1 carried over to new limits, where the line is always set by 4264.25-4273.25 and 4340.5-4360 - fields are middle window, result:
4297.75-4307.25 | 0.48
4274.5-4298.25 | 0.06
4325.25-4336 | 0.00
